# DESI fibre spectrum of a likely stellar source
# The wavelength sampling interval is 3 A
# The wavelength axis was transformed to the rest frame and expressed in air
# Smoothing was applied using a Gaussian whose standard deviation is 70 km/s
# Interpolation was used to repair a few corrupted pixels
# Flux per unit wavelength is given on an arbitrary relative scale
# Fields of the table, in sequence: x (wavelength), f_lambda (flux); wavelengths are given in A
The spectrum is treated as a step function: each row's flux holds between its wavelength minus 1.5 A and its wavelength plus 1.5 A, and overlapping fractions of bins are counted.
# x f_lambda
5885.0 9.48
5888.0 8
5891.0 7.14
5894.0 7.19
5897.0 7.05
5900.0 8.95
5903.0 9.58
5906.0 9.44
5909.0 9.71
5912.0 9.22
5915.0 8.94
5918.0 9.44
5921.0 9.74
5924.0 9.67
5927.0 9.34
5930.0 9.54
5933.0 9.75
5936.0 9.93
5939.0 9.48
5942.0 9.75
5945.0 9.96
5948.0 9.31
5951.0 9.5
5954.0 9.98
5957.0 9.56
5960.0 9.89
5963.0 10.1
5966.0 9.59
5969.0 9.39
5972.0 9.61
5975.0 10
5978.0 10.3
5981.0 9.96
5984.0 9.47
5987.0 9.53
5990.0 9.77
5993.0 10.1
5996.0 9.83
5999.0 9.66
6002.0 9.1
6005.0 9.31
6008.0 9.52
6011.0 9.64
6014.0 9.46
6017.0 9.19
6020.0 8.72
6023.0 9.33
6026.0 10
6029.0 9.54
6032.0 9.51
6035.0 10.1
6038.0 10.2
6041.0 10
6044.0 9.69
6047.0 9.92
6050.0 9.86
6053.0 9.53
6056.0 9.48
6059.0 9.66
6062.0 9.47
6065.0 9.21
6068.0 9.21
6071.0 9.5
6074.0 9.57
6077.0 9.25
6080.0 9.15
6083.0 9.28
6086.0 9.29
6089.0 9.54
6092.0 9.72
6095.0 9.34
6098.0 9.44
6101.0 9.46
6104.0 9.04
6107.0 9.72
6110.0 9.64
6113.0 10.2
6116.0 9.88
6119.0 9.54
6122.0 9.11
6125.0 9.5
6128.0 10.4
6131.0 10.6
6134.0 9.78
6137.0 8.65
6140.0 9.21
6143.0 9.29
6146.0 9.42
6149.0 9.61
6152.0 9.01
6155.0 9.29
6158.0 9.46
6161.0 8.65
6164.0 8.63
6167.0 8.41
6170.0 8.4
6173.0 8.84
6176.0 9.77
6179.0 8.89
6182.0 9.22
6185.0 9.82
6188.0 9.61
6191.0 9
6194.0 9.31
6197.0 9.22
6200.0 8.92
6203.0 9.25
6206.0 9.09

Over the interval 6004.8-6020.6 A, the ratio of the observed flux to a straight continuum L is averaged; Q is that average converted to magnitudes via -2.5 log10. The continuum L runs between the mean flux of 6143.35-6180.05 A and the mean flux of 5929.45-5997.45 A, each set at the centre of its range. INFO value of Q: 0.03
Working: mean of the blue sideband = 9.76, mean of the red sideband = 9.04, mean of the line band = 9.34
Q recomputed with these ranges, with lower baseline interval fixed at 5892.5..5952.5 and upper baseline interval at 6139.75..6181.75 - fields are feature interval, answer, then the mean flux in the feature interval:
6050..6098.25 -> -0.03 mag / 9.43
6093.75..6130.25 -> -0.06 mag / 9.63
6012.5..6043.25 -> -0.05 mag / 9.61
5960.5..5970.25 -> -0.06 mag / 9.72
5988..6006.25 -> -0.05 mag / 9.63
